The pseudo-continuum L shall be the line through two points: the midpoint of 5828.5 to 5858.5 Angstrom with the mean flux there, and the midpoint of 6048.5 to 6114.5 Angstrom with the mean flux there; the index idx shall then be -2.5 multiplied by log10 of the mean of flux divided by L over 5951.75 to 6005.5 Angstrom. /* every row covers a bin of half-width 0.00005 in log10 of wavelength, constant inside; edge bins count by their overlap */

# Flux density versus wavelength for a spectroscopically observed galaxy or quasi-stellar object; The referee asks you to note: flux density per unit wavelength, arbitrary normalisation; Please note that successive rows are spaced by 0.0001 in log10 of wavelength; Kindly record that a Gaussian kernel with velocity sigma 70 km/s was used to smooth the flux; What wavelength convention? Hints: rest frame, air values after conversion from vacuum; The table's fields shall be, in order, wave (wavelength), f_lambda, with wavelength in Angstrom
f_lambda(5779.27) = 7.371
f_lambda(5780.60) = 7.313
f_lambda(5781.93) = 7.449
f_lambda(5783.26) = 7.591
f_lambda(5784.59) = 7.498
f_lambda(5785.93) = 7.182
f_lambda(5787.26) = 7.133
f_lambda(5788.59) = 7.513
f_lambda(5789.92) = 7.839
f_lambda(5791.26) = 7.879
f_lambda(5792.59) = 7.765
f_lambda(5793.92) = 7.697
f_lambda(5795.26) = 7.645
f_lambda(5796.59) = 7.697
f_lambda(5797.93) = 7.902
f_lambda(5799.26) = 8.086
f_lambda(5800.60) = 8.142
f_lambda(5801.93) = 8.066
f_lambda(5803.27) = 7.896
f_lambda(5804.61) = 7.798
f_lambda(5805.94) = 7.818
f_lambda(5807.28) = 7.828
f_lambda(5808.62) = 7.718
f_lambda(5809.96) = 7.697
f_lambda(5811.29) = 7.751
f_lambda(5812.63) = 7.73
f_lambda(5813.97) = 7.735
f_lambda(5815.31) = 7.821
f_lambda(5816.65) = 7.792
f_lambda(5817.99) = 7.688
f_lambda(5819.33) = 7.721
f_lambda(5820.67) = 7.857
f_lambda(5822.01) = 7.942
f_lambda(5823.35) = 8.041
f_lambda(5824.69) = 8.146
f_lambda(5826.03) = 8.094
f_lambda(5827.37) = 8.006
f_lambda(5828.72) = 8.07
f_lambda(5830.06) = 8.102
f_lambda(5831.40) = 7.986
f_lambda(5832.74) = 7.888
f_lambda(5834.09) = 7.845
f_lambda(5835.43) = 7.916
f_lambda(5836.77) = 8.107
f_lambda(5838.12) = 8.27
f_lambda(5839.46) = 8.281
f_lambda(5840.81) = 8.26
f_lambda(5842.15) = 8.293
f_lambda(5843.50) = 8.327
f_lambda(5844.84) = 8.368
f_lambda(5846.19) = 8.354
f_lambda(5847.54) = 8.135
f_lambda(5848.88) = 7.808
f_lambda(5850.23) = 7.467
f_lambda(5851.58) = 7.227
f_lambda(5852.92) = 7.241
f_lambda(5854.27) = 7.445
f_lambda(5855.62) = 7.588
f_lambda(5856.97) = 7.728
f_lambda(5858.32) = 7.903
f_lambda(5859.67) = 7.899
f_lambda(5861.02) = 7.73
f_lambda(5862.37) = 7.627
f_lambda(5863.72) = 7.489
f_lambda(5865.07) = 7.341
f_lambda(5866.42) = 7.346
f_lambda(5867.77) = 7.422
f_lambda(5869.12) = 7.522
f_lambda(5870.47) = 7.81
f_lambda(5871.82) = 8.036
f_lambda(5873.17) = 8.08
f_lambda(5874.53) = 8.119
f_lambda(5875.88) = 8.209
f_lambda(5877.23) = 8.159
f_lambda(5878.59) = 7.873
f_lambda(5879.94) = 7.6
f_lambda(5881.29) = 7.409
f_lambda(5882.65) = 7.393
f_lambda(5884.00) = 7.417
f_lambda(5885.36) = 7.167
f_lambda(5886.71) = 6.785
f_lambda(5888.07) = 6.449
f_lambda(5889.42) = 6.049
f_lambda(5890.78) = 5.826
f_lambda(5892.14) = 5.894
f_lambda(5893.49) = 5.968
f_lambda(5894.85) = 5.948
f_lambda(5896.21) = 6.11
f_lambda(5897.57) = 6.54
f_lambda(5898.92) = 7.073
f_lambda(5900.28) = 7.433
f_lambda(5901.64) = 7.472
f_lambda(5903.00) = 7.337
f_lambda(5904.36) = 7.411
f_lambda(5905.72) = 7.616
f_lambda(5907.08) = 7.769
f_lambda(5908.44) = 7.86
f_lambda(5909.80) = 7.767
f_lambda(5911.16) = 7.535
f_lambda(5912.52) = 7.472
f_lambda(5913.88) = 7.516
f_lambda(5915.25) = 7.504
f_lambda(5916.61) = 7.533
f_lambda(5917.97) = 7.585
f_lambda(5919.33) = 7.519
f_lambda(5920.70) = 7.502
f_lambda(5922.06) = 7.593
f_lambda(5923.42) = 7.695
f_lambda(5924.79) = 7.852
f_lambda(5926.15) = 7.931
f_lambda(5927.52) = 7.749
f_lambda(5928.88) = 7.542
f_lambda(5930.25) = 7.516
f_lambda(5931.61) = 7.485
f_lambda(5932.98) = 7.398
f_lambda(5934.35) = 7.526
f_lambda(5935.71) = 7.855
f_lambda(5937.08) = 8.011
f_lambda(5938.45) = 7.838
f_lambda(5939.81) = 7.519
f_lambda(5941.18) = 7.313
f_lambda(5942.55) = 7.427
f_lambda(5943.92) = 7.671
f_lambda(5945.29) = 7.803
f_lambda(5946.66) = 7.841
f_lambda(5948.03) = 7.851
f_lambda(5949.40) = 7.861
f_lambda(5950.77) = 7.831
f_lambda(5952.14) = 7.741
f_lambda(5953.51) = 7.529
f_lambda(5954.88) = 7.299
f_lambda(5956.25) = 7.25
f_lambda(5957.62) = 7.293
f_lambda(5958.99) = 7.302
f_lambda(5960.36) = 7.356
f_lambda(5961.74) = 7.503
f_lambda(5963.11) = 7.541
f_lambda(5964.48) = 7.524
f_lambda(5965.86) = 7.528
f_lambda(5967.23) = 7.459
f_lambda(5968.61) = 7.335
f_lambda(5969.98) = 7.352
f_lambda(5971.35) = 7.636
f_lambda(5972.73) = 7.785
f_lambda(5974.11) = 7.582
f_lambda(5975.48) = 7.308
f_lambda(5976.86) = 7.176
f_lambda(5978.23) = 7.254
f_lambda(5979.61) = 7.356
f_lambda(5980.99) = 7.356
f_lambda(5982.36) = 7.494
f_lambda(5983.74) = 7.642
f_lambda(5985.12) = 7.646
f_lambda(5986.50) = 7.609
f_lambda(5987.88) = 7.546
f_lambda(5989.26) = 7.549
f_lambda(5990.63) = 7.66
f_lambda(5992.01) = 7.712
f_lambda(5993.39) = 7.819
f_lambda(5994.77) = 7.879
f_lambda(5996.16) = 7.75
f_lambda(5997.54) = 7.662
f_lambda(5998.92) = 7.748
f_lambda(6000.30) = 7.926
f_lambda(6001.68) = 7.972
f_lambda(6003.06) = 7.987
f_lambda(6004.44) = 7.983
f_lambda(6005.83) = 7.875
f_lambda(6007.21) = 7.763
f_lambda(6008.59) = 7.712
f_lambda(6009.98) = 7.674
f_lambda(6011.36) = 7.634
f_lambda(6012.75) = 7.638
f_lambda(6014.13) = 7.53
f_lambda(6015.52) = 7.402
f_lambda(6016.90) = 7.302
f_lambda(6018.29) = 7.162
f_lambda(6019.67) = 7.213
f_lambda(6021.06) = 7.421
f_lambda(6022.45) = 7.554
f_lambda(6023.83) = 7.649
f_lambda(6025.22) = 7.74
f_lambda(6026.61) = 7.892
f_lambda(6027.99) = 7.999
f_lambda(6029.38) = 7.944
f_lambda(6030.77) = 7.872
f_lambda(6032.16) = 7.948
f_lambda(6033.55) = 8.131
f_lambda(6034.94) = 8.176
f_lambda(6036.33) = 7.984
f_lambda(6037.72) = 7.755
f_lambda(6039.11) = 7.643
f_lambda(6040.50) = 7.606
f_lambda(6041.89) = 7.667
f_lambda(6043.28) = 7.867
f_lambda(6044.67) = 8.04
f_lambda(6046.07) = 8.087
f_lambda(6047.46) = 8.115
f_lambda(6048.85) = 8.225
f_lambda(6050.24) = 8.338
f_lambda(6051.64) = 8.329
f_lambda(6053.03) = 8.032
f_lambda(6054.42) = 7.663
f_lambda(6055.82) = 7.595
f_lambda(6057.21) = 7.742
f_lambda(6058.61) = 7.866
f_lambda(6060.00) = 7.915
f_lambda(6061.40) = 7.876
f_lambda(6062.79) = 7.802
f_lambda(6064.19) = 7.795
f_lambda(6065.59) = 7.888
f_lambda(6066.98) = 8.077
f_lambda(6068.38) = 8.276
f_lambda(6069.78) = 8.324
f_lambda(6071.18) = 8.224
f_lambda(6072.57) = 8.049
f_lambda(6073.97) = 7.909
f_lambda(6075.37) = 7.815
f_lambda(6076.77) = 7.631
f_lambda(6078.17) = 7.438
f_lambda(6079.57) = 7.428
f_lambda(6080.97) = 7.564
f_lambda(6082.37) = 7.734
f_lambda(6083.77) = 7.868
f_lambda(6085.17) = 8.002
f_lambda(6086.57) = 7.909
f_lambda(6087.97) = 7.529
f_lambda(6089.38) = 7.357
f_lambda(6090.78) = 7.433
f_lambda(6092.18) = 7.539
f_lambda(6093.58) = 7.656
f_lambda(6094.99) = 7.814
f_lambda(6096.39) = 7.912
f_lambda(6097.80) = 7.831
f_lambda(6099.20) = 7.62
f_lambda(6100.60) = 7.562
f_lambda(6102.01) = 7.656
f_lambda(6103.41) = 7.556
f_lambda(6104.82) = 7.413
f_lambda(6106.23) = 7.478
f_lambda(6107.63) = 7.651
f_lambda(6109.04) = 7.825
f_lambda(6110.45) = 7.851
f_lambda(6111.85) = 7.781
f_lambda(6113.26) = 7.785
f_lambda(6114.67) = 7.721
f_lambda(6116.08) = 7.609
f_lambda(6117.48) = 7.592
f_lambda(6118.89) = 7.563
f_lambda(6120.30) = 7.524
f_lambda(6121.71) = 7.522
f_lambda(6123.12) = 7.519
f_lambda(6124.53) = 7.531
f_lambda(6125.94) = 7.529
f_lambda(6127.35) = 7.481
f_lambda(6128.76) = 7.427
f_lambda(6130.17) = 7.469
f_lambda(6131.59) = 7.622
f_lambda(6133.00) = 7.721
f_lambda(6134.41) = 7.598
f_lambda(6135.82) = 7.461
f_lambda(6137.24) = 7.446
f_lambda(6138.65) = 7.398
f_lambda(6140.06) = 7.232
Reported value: 0.041 mag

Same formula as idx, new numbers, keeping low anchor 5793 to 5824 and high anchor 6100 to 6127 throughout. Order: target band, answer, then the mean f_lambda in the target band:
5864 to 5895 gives 0.08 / 7.24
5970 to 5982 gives 0.04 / 7.43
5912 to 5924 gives 0.03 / 7.55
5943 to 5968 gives 0.02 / 7.56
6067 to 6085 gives -0.03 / 7.87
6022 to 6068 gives -0.03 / 7.91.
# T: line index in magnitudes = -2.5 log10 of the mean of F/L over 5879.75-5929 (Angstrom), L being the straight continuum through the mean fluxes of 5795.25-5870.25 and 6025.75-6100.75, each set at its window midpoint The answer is 0.09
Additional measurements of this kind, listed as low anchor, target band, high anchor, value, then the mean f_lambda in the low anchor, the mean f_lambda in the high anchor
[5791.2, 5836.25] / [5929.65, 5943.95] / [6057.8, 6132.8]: 0.03 mag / 7.88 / 7.71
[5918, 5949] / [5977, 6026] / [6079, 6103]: 0.01 mag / 7.66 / 7.67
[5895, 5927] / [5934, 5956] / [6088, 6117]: -0.03 mag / 7.44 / 7.65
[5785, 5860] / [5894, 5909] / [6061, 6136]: 0.10 mag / 7.86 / 7.7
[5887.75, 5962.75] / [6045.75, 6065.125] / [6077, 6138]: -0.06 mag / 7.37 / 7.62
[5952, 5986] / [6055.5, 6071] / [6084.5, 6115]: -0.05 mag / 7.45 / 7.67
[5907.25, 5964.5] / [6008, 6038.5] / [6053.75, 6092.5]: 0.00 mag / 7.6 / 7.8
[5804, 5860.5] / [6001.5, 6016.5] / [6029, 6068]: 0.03 mag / 7.9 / 7.93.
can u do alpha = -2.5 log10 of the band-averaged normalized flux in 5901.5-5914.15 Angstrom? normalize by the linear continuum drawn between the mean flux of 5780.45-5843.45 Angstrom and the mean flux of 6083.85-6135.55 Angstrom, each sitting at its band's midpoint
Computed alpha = 0.03 mag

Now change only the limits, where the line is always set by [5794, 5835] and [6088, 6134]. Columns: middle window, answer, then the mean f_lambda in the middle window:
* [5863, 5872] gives 0.040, 7.55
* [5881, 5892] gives 0.160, 6.74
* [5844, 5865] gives 0.016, 7.73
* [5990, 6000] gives -0.005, 7.75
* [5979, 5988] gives 0.029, 7.52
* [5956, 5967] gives 0.046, 7.42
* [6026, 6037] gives -0.043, 8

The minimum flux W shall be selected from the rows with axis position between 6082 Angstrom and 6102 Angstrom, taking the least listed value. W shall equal 7.357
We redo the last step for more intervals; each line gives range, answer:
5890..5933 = 5.826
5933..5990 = 7.176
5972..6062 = 7.162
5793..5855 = 7.227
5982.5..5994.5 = 7.546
